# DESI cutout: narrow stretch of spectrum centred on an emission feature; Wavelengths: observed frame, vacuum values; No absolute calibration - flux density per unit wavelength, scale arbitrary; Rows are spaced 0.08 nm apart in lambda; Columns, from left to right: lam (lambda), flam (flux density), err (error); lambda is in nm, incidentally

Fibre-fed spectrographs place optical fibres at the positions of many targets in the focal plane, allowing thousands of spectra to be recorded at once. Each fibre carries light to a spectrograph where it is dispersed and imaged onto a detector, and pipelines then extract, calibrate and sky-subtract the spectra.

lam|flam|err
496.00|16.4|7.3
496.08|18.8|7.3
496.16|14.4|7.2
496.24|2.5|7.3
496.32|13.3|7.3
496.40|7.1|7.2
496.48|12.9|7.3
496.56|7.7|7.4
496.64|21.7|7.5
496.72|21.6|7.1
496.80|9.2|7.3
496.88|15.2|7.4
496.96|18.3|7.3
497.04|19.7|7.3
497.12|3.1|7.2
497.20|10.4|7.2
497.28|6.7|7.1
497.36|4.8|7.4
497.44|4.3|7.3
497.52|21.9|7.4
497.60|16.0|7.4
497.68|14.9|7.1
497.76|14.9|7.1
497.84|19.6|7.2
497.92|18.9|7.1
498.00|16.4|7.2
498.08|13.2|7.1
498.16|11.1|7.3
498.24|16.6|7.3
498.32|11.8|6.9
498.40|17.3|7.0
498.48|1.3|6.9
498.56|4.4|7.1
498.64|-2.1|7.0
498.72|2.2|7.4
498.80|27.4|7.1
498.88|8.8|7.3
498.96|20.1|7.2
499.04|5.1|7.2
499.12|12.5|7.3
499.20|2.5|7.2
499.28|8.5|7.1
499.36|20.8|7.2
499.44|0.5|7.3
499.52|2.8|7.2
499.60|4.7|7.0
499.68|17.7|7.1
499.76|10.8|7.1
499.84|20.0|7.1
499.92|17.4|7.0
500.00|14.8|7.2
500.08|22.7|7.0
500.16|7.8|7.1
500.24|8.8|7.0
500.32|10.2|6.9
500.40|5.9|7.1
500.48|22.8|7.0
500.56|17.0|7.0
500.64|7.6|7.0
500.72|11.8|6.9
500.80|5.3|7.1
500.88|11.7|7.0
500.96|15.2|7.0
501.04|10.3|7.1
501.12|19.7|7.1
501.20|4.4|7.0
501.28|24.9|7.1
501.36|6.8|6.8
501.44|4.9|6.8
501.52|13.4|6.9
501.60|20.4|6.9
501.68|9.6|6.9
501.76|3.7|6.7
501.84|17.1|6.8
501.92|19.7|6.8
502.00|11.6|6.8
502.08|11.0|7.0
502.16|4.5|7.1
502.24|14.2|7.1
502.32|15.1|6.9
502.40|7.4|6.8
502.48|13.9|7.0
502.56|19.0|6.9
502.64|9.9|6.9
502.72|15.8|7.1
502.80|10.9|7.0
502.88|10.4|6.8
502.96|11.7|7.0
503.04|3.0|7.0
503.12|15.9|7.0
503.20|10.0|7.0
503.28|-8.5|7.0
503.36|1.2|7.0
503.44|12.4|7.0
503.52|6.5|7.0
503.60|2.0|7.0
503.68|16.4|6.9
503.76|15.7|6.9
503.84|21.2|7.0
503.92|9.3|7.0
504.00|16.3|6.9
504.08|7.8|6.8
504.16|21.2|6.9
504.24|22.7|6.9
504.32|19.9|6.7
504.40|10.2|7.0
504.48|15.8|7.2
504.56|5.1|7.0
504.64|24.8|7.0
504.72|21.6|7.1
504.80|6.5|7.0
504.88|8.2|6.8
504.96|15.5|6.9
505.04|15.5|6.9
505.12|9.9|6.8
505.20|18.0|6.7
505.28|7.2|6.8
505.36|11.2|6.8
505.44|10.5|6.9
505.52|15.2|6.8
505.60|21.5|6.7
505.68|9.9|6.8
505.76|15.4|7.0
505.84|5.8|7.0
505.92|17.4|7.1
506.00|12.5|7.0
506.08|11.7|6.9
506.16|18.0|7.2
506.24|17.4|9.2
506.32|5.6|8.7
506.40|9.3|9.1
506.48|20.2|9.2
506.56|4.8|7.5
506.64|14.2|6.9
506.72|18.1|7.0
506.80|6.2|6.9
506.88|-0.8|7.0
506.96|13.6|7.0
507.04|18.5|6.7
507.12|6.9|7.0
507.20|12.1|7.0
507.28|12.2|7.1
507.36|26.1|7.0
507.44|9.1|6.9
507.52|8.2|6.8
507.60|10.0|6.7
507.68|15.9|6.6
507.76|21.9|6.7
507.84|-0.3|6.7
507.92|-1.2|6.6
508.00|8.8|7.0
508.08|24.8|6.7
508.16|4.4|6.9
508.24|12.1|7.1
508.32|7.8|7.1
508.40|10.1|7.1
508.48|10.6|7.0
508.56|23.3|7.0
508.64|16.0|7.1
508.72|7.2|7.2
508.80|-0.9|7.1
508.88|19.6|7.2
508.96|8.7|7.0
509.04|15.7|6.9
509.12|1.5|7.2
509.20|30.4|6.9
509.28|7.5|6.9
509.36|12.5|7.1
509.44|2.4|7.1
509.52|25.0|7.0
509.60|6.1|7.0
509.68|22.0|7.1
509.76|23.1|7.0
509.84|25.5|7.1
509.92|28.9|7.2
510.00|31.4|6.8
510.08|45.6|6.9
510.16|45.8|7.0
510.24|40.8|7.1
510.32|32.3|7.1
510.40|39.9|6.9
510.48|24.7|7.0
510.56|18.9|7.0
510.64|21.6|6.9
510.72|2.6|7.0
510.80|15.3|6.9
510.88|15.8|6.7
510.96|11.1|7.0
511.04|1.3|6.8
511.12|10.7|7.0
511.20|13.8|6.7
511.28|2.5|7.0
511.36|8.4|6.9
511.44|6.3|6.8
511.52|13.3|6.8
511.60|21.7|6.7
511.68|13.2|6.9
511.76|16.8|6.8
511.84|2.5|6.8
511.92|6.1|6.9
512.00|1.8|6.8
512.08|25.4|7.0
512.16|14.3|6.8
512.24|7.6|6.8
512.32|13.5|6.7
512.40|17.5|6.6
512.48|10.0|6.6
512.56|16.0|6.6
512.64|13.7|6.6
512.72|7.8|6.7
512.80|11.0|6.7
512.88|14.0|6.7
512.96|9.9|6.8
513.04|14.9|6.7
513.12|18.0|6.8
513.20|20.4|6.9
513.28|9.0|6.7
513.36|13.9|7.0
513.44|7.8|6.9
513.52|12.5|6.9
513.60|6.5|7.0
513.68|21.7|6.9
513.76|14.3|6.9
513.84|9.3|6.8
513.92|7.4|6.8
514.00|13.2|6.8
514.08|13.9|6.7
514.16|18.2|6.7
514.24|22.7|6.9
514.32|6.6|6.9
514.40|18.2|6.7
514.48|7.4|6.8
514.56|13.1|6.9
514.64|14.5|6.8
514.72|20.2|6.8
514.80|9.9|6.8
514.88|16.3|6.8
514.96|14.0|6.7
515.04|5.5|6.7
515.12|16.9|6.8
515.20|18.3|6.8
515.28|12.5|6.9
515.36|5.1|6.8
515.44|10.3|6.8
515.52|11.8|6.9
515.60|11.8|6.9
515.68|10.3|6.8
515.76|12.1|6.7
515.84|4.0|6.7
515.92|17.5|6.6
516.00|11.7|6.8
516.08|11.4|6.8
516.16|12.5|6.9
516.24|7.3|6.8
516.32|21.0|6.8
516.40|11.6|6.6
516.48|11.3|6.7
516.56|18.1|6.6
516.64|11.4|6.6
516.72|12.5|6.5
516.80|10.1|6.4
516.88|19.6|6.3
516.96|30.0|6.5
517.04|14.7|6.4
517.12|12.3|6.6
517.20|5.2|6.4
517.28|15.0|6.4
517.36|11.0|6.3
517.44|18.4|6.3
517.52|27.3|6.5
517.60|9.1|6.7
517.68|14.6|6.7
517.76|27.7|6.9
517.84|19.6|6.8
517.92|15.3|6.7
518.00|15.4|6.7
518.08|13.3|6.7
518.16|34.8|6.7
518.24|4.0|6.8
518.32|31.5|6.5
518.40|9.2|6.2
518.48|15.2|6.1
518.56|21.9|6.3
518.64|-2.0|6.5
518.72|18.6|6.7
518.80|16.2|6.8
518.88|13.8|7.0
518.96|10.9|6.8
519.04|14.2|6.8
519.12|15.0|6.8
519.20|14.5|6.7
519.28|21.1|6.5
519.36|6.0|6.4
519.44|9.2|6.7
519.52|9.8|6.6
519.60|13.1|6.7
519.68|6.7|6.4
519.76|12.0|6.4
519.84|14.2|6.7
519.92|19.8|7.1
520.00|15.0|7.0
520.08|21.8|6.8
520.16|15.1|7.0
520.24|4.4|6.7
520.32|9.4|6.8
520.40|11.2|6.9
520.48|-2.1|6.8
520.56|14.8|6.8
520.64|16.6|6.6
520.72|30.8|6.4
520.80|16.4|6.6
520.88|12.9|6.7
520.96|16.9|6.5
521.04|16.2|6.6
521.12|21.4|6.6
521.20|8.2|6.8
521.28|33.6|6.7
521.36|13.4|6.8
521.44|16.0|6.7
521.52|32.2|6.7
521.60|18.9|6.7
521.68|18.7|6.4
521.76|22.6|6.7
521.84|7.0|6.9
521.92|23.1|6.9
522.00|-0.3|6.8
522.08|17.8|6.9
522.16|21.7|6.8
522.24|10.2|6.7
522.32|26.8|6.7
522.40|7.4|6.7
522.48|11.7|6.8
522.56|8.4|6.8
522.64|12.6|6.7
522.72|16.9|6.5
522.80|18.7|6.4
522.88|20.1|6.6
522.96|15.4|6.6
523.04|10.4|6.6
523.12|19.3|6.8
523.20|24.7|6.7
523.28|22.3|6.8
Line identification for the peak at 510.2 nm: [O II] 3727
